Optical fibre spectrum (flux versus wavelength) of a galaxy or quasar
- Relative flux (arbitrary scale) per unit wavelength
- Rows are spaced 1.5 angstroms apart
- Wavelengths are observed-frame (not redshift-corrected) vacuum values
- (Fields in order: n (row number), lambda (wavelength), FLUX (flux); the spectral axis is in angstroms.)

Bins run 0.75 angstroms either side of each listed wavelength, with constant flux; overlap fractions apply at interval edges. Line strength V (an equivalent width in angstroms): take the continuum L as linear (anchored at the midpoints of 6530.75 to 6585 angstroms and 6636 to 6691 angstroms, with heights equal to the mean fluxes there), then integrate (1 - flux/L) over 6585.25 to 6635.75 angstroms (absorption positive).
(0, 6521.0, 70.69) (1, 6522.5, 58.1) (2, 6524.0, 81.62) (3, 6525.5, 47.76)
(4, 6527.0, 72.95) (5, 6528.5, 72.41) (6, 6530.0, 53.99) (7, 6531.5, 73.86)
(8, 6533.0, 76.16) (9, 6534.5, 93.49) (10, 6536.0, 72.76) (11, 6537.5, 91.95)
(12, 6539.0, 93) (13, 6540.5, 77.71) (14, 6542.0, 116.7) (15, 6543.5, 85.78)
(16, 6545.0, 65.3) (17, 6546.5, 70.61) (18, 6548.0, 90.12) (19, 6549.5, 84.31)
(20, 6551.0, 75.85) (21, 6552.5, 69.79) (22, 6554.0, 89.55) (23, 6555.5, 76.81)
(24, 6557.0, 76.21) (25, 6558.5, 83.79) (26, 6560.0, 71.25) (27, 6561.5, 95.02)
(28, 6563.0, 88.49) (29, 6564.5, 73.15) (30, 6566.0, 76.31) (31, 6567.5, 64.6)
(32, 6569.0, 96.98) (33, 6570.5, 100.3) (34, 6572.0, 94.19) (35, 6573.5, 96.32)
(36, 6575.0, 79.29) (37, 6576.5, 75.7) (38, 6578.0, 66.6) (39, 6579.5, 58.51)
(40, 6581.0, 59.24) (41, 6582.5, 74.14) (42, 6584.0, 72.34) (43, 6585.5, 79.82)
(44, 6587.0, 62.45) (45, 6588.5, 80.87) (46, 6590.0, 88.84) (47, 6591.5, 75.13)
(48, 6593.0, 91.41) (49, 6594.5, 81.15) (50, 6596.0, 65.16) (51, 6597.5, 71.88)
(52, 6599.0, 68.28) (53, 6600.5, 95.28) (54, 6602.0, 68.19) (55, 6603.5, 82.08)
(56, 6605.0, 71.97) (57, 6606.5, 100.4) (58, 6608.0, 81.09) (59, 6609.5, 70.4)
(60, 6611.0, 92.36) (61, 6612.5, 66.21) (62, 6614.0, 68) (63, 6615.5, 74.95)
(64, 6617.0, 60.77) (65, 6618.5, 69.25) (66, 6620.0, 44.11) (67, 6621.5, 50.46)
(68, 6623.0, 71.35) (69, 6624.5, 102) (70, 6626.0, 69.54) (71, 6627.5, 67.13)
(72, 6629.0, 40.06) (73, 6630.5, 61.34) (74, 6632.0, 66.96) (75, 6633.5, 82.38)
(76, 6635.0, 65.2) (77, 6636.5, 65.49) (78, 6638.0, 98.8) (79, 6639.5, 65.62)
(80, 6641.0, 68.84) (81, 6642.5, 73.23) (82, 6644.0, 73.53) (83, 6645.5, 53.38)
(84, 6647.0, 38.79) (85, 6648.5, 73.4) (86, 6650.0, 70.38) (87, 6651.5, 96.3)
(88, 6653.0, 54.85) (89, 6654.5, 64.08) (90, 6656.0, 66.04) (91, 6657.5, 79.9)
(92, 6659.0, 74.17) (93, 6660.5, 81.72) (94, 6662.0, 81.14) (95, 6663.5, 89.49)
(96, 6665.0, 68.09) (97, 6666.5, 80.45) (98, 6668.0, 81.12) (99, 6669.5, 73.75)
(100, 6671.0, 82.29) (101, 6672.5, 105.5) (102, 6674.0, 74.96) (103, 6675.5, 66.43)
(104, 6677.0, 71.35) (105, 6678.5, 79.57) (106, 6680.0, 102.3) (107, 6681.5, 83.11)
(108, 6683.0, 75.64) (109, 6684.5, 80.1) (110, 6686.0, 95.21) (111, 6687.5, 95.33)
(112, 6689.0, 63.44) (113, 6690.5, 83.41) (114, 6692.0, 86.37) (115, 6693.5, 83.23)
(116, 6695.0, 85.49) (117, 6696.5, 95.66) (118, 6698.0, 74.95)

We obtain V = 3.6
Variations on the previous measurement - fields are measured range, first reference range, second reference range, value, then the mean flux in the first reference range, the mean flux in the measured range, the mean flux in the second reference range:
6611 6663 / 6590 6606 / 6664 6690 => 6.8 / 78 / 69.2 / 81.2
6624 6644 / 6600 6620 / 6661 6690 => 1.7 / 75.5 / 71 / 81.6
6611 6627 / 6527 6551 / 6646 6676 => 1.7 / 80.8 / 68.8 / 75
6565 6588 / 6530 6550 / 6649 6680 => 1.2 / 82.9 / 77.1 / 77.7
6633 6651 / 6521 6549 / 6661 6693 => 2.6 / 77.3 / 69.3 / 81.9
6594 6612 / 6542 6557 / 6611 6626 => -1.9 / 80.5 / 78.8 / 68.8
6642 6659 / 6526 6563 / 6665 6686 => 2.8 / 80.3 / 67.8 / 81.3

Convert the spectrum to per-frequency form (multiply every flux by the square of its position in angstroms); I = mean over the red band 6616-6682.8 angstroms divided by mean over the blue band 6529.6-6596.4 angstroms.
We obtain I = 0.93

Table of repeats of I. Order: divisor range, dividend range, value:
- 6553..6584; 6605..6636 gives 0.90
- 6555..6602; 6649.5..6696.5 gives 1.05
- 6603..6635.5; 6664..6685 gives 1.16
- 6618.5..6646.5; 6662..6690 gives 1.22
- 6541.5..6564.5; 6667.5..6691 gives 1.04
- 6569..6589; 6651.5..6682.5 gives 1.04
